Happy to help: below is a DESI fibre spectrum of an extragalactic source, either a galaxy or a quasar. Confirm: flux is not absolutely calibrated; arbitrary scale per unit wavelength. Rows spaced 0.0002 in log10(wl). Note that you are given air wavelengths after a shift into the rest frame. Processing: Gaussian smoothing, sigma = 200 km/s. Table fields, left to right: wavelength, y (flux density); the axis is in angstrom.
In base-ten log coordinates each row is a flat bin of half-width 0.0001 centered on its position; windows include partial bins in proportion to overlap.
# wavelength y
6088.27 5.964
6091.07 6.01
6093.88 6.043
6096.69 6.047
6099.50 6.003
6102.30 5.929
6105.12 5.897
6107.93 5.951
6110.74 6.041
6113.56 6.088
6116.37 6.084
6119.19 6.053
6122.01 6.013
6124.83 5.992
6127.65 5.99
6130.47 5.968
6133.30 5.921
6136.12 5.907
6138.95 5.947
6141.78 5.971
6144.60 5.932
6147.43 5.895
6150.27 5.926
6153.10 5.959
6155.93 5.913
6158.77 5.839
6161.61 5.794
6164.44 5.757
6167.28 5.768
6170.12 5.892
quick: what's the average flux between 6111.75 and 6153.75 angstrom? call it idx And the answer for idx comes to 5.98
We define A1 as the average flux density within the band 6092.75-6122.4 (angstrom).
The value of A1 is 6.01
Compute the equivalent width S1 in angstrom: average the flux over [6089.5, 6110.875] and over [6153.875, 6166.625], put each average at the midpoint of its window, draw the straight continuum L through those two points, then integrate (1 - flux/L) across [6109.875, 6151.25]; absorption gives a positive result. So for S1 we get -0.5 angstrom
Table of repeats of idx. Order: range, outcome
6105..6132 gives 6.01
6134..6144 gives 5.94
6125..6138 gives 5.95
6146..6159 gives 5.91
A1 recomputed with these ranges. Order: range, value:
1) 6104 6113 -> 5.98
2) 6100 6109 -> 5.93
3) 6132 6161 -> 5.92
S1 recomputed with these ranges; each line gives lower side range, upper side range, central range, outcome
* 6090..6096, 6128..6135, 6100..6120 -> -0.05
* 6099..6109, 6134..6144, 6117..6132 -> -0.16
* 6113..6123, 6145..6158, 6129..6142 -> 0.10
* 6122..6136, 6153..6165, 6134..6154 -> -0.08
